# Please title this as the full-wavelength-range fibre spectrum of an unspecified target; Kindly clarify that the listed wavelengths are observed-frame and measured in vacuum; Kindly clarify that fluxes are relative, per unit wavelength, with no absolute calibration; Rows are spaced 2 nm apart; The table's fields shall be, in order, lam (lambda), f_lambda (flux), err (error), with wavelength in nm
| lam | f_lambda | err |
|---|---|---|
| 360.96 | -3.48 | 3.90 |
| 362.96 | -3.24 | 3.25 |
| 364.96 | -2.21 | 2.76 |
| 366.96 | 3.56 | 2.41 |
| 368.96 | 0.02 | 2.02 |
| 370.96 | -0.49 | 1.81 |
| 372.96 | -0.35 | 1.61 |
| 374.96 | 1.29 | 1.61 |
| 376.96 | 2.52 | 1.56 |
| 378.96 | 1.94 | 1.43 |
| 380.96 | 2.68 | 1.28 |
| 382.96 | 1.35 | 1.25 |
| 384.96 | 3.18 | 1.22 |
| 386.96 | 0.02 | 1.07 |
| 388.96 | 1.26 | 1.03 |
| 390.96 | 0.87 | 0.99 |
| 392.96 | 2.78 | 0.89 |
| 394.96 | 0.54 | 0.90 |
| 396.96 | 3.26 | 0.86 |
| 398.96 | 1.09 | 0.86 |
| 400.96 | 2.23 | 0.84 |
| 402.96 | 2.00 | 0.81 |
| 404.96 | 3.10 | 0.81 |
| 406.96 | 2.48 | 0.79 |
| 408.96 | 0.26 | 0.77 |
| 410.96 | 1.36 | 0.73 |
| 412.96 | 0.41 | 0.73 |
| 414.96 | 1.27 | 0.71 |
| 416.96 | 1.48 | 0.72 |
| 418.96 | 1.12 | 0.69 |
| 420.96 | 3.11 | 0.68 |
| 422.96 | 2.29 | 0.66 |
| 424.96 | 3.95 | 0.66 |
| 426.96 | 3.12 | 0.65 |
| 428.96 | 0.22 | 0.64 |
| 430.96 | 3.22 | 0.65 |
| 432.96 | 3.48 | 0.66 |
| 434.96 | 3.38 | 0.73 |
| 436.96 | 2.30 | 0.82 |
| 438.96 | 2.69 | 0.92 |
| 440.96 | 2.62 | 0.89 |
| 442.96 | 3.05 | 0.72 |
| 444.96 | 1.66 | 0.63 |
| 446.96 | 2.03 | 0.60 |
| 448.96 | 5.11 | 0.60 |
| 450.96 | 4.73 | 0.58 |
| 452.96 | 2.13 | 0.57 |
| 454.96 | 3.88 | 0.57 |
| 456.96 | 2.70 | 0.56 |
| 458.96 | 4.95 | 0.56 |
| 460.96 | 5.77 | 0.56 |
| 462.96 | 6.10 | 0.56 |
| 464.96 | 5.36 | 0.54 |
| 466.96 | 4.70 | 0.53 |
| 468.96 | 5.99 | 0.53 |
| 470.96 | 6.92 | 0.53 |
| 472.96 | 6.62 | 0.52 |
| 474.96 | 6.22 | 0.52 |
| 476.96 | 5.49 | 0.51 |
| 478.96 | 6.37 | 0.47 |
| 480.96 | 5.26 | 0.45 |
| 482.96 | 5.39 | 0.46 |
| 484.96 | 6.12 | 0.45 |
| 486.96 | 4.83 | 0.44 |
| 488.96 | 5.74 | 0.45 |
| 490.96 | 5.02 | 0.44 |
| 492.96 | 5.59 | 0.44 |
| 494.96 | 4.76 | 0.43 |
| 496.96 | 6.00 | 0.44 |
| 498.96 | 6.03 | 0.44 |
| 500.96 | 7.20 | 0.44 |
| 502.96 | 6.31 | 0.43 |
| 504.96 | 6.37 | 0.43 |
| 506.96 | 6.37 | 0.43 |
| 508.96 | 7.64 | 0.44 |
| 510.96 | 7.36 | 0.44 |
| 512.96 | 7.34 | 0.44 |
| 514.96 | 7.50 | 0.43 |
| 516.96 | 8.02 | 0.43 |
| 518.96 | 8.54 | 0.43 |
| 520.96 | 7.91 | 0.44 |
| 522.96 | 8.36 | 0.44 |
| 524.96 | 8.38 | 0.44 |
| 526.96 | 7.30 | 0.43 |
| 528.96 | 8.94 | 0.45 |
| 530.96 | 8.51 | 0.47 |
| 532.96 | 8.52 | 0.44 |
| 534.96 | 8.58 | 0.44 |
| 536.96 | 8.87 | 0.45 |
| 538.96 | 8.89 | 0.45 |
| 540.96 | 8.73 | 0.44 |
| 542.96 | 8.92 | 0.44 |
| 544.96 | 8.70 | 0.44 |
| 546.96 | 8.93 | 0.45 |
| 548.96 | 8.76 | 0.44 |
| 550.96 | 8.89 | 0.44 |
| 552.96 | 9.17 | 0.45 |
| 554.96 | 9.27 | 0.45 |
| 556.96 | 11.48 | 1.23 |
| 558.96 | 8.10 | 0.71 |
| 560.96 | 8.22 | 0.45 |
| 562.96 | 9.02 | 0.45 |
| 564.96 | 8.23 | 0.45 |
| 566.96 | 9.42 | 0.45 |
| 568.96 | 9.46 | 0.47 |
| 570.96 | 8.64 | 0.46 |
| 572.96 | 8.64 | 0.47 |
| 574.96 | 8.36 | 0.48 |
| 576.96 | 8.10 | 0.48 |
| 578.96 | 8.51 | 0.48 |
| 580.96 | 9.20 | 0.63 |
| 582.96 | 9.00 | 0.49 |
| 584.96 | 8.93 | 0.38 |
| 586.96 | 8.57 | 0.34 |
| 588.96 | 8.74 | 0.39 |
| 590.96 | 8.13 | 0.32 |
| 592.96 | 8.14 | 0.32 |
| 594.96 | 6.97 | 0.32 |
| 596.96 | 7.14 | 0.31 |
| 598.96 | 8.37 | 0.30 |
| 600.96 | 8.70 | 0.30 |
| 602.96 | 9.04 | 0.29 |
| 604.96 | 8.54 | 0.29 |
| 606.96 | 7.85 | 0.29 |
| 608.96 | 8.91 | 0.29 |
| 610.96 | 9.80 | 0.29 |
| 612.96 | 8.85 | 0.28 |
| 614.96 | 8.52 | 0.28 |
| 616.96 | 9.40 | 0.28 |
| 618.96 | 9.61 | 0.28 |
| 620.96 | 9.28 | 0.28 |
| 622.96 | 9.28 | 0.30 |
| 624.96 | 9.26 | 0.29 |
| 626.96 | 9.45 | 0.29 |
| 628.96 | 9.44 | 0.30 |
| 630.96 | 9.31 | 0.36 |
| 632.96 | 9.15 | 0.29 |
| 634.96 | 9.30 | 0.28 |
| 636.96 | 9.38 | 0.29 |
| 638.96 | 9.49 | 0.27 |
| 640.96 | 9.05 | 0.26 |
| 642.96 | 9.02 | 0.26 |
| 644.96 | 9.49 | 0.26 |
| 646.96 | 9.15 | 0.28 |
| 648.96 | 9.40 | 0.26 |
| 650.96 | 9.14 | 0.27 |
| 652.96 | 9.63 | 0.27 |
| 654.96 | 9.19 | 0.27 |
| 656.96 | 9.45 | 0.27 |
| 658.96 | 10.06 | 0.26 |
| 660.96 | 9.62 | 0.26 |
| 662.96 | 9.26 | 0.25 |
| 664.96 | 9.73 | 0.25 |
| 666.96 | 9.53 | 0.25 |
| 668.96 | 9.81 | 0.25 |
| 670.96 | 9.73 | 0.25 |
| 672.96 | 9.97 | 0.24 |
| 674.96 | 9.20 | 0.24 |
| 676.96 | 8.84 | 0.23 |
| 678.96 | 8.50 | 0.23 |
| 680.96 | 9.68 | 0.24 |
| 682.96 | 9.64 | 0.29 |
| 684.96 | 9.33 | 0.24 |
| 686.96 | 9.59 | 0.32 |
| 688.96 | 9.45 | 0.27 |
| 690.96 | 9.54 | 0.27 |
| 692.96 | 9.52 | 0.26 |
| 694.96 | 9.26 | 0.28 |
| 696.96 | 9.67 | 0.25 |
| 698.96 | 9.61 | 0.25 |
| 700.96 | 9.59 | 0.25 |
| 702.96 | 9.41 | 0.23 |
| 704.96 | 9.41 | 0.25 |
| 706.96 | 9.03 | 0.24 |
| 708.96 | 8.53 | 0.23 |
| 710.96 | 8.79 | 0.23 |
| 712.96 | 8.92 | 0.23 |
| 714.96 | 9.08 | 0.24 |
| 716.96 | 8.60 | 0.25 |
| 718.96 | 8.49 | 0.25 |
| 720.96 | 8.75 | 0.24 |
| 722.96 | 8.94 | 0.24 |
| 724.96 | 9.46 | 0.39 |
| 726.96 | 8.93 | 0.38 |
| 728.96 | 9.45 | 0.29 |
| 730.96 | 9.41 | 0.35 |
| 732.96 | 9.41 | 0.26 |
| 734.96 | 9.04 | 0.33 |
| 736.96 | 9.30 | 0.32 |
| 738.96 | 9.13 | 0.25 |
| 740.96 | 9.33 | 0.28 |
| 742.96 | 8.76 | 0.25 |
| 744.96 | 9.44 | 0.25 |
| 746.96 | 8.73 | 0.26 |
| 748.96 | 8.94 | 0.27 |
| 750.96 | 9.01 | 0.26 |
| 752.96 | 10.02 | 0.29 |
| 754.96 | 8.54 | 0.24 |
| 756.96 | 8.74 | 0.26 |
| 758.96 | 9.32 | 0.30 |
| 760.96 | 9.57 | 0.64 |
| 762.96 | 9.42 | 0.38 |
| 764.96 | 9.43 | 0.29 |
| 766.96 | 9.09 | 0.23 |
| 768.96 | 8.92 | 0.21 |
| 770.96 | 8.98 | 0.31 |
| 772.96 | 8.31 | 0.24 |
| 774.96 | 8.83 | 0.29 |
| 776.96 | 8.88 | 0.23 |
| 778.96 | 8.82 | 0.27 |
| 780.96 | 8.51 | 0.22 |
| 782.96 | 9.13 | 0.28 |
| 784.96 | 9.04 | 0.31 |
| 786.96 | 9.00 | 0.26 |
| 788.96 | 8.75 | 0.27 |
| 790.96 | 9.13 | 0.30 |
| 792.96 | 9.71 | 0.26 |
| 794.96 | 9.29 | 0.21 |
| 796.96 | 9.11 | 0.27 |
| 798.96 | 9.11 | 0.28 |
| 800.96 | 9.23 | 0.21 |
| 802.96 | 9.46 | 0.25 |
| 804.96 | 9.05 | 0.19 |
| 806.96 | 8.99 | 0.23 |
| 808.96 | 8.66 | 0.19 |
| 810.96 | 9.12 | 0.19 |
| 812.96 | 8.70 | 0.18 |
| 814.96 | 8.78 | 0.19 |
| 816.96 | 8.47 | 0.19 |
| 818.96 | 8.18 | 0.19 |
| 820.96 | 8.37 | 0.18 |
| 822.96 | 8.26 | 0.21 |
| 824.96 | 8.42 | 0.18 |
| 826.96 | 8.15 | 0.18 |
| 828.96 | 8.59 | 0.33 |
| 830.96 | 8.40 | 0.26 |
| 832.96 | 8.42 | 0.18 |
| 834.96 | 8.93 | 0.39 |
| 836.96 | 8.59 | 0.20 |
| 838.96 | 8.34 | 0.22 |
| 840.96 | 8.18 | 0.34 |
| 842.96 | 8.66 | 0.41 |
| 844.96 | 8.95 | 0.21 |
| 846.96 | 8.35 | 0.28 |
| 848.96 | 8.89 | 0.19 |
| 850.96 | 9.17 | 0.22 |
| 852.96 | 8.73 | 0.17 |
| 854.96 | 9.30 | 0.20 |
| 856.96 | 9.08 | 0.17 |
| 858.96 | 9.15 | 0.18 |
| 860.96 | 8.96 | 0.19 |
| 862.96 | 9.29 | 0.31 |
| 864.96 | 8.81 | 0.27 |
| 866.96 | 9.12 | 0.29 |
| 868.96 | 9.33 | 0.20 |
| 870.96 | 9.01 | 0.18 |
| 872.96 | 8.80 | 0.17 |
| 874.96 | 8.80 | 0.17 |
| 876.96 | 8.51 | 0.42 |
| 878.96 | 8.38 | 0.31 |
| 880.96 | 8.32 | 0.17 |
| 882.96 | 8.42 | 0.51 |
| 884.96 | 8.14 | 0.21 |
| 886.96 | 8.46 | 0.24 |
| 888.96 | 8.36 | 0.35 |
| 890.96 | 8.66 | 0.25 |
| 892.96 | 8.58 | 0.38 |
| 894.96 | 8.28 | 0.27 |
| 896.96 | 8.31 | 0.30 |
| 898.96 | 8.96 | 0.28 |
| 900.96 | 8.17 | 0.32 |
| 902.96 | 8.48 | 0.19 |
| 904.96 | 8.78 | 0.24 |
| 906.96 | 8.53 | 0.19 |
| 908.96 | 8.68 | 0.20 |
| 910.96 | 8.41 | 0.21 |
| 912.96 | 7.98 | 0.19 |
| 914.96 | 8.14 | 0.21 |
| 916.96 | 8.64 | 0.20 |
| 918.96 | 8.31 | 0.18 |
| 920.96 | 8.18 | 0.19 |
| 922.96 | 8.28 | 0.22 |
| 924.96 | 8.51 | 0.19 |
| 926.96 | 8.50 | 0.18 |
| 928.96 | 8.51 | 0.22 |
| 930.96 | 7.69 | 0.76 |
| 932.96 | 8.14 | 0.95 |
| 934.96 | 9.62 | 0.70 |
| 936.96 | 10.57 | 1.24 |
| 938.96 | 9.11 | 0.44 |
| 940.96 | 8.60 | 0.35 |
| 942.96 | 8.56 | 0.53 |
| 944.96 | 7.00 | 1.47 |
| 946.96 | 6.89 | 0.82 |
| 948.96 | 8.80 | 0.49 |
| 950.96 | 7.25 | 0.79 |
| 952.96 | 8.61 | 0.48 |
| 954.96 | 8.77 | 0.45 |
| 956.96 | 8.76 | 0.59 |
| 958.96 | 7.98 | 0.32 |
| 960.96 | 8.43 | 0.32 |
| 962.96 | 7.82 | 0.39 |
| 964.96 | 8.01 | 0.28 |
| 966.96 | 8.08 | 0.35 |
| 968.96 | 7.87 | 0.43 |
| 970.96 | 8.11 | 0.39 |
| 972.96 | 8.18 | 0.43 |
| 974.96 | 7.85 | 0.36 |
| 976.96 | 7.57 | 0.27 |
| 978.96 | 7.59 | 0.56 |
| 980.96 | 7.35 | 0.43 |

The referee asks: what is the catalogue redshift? 0.15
